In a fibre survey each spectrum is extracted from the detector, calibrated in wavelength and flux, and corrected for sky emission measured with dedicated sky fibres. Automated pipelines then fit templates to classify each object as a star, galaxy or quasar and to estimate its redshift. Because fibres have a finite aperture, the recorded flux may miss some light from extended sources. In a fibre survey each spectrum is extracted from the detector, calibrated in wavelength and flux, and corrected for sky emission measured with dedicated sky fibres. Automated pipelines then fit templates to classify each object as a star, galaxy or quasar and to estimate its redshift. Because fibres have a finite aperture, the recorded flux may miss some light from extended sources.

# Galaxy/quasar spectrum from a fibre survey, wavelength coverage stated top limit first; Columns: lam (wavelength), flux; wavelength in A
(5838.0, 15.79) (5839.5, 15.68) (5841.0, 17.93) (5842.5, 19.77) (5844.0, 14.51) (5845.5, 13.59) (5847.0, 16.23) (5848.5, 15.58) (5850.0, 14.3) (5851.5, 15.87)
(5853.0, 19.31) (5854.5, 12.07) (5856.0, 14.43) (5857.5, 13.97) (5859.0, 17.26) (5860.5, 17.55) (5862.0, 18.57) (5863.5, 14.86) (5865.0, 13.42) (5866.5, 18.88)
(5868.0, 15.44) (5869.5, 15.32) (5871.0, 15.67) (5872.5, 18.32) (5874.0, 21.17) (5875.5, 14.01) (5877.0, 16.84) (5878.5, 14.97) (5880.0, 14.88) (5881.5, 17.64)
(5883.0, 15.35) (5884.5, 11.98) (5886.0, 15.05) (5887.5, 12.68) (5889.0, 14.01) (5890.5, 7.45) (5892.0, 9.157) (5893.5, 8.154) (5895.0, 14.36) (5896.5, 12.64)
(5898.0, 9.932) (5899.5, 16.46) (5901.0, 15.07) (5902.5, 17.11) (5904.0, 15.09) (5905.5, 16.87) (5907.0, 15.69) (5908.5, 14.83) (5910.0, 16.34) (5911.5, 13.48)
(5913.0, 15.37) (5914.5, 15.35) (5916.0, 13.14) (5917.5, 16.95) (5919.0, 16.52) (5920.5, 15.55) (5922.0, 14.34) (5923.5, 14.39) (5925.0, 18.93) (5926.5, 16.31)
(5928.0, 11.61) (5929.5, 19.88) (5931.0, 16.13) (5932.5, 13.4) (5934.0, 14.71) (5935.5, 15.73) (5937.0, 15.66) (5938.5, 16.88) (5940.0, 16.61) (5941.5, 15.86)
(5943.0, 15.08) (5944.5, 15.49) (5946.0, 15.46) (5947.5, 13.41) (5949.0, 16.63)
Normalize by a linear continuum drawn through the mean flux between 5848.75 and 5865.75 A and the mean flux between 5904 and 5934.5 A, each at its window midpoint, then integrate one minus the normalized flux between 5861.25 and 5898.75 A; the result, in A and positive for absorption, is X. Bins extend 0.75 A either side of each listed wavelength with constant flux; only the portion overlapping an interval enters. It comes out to 2.7 A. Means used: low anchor 15.6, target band 14.4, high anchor 15.5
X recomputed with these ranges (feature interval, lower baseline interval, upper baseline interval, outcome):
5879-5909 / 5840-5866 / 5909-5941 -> 3.8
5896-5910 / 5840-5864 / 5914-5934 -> 0.6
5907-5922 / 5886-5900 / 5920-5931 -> -0.8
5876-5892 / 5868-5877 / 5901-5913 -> 2.5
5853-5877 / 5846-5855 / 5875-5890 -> -1.6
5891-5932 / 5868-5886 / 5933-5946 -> 2.7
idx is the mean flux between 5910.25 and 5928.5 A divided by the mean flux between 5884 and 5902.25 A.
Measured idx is 1.2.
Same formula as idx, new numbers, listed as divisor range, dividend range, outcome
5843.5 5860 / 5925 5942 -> 1.04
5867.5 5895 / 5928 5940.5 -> 1.11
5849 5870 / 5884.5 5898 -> 0.73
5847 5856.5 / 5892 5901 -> 0.80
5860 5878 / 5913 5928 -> 0.93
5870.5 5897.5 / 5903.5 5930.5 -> 1.11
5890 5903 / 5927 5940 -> 1.27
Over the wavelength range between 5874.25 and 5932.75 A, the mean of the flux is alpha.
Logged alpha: 14.6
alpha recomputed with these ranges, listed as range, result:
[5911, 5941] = 15.6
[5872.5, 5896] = 14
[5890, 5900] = 11.1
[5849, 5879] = 16.1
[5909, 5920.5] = 15.3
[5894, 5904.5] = 14.2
